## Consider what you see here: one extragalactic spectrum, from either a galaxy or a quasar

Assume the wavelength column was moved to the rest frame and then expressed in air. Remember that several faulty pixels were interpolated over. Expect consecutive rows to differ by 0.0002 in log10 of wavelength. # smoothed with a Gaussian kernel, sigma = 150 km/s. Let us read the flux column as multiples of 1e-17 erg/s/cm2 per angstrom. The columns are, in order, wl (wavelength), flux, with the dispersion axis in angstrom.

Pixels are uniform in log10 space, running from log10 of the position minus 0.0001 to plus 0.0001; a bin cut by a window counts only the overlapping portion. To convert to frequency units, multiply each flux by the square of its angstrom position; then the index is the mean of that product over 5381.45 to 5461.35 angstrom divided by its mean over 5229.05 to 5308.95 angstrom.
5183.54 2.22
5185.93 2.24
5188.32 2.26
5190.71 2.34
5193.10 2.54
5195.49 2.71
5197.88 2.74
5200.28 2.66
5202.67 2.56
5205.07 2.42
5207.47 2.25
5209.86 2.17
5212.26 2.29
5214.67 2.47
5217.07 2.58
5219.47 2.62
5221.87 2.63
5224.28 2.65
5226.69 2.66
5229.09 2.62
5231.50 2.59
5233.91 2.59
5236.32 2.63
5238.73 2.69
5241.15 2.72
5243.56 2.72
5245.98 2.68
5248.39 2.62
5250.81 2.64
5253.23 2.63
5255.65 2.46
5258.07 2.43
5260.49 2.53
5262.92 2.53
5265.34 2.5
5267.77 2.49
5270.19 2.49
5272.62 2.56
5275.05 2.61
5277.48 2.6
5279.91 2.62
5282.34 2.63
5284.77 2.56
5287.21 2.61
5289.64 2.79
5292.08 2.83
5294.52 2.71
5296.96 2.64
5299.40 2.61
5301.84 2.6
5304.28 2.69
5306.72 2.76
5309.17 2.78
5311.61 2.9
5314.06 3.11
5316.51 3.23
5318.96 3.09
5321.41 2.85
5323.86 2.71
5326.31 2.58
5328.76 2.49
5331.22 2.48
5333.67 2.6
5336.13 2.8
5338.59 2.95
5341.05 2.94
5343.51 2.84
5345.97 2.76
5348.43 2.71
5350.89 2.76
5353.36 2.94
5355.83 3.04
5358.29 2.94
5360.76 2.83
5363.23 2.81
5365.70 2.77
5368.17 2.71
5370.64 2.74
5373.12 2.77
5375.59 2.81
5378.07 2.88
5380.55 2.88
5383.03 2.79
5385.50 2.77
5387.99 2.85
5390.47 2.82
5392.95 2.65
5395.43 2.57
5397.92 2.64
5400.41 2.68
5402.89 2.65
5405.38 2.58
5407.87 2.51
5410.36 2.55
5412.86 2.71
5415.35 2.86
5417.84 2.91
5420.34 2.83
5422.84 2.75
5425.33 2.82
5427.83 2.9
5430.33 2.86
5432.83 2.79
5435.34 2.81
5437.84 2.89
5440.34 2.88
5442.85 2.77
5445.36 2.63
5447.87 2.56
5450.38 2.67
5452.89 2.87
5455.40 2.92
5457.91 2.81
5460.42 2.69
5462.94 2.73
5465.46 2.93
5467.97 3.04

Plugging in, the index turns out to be 1.11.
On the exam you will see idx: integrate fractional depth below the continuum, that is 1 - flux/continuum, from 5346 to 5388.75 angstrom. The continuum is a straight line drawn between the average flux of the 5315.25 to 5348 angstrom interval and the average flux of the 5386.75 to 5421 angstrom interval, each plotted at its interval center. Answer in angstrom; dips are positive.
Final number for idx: -1.18 angstrom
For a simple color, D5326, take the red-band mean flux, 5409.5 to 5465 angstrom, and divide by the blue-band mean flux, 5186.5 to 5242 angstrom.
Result 1.10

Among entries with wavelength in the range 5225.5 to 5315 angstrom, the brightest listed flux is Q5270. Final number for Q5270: 3.11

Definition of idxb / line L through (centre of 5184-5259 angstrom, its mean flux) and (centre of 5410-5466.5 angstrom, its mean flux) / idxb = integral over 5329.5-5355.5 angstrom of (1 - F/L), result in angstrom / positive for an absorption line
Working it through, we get -1.0 angstrom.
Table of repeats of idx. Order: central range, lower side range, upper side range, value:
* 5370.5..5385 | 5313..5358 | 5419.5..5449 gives -0.01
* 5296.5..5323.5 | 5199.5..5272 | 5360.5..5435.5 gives -2.03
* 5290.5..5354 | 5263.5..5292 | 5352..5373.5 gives -1.36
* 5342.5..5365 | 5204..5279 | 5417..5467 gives -1.29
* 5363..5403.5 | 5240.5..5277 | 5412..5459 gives -0.27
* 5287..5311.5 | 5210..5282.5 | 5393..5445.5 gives -0.82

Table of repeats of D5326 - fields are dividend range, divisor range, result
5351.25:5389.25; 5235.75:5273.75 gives 1.10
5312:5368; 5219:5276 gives 1.09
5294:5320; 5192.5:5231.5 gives 1.12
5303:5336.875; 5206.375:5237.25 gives 1.11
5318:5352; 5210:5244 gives 1.06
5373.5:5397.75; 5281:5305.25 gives 1.04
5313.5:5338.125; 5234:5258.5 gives 1.06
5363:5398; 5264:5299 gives 1.06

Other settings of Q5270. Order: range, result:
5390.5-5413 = 2.71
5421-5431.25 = 2.9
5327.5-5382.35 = 3.04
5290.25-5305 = 2.83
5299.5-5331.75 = 3.23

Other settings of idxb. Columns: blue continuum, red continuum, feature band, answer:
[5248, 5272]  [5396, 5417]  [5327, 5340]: -0.37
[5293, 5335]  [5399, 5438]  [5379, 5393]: -0.28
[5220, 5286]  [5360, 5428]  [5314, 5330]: -1.06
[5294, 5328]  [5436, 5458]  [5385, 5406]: 0.73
